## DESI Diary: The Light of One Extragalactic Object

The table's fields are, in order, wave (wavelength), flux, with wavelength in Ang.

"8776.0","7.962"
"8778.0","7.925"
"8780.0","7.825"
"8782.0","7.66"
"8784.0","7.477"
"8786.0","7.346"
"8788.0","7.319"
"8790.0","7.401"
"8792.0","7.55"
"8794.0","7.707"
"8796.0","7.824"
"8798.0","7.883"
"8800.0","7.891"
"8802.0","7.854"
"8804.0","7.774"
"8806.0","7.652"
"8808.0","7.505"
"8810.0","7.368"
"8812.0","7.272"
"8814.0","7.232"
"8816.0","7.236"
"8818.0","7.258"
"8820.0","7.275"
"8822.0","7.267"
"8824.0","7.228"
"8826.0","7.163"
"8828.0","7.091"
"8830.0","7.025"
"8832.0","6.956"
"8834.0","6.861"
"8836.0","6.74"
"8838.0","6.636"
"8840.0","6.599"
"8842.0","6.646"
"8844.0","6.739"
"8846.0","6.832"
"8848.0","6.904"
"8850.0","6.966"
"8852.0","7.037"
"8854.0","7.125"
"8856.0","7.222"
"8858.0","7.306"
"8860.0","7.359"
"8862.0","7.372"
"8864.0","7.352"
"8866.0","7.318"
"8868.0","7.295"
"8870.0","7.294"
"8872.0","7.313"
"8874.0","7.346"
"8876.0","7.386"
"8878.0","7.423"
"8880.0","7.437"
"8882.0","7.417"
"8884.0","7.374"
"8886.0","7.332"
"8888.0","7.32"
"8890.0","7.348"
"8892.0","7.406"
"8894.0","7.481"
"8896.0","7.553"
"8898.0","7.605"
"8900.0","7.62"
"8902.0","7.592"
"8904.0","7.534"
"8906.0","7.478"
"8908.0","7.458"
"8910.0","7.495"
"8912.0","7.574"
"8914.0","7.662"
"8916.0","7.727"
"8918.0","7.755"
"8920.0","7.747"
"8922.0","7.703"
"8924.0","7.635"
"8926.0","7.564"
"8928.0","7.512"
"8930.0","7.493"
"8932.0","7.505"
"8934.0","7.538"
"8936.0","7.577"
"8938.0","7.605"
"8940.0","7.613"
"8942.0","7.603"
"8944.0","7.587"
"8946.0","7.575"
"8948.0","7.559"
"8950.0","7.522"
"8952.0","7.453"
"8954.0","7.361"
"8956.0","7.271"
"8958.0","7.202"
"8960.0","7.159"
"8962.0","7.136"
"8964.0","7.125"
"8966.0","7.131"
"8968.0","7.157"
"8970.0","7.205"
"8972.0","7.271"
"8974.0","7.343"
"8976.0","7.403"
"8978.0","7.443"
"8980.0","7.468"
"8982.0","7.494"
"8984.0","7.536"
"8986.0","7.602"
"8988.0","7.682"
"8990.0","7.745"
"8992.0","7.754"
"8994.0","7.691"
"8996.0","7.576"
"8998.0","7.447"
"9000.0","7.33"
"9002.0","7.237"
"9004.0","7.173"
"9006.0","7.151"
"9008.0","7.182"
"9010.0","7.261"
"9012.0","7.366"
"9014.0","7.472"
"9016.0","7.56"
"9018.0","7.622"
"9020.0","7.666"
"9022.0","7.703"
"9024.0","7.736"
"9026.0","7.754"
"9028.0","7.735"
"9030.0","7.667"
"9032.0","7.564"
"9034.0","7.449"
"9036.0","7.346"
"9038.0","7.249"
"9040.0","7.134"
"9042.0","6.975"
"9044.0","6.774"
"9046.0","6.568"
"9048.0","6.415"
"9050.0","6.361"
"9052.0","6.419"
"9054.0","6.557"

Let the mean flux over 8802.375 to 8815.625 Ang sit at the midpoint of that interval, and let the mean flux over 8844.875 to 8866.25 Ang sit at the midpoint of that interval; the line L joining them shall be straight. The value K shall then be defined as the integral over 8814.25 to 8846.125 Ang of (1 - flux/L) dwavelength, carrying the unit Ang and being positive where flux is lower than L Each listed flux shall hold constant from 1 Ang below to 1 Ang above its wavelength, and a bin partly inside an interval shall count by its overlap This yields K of 1.5 Ang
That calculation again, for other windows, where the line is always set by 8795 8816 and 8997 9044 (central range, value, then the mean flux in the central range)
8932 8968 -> 0.3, 7.41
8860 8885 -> 0.6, 7.36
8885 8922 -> -0.1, 7.54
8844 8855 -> 0.9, 6.95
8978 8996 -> -0.4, 7.61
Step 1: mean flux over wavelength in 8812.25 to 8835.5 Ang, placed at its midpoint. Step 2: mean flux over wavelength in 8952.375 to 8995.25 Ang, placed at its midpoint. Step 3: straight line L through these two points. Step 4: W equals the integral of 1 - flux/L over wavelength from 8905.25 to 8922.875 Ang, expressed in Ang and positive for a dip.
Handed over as -0.8 Ang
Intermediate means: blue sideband 7.14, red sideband 7.39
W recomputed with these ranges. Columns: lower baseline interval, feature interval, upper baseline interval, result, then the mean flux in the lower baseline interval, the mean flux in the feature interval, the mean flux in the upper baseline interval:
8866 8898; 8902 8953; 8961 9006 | -1.3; 7.39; 7.58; 7.4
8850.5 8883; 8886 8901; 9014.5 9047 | -0.3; 7.31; 7.47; 7.41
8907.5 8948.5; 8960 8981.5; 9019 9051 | 0.6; 7.6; 7.27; 7.26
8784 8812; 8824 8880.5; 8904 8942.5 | 3.7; 7.6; 7.1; 7.59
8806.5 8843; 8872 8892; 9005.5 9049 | -0.6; 7.08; 7.37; 7.34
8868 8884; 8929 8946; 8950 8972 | -0.7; 7.37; 7.57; 7.24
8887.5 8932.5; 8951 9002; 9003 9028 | 0.8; 7.56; 7.4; 7.48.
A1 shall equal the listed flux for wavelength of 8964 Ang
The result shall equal 7.125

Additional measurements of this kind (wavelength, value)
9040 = 7.134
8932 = 7.505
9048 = 6.415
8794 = 7.707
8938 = 7.605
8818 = 7.258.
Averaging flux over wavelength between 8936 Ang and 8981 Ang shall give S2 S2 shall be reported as 7.38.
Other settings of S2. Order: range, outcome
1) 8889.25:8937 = 7.57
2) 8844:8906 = 7.32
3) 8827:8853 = 6.85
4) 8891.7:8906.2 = 7.54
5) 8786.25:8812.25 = 7.62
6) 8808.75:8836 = 7.16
